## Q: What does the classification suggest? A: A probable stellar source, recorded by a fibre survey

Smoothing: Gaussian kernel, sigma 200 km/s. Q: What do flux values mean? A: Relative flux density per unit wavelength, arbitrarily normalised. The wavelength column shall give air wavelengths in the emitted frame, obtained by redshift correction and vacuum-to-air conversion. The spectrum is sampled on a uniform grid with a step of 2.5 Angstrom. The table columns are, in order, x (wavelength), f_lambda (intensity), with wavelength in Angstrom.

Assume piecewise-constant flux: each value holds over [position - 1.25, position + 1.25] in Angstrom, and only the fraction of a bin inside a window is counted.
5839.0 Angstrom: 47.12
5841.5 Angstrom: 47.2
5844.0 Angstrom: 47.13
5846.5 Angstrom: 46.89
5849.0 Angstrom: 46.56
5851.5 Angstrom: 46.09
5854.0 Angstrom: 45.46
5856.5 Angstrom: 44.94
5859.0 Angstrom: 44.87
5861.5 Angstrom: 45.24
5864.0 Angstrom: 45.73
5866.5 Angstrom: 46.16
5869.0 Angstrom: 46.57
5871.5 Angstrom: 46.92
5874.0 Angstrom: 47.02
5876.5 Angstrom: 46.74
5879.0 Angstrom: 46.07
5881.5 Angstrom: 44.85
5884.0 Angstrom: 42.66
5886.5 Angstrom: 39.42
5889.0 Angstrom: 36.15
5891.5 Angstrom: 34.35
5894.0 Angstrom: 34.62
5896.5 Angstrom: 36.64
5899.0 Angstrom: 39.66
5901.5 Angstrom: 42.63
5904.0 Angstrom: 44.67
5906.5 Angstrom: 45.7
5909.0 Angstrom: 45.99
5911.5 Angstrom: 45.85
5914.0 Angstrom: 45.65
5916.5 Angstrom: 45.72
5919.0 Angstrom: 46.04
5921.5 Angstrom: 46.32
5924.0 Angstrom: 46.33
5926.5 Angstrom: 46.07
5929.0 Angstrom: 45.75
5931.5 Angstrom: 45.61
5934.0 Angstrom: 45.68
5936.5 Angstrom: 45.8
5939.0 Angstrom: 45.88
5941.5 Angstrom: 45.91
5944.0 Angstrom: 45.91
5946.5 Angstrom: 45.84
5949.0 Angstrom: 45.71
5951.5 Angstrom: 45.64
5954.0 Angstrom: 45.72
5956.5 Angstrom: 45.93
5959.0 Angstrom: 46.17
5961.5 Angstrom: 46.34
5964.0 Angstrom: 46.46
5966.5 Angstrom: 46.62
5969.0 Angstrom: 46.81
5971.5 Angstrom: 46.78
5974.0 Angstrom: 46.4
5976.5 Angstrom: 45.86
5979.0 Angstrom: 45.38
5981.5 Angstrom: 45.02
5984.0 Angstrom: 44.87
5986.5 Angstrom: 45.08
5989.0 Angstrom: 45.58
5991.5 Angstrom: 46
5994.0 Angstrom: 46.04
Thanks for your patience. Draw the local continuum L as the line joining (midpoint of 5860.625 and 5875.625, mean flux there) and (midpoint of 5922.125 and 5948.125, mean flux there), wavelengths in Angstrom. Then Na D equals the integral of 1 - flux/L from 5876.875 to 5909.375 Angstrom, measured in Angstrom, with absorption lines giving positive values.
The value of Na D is 3.6 Angstrom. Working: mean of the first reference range 46.3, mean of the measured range 41.1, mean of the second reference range 45.9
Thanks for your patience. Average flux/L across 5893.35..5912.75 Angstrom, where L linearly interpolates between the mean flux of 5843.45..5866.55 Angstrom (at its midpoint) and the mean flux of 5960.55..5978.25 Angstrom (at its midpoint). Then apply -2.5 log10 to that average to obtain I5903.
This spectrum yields 0.096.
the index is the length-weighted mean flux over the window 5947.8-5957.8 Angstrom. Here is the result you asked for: 45.8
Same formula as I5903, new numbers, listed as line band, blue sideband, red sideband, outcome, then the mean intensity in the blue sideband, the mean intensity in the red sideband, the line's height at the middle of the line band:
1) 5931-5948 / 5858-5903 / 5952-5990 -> -0.025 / 42.6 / 45.9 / 44.8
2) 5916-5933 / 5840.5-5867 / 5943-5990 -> -0.001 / 46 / 45.9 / 45.9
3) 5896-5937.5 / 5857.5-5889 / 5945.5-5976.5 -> 0.016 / 44.8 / 46.2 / 45.5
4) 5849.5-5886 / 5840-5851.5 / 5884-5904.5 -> -0.062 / 46.9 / 38.5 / 43.1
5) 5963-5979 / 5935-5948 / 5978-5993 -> -0.021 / 45.9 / 45.3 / 45.5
